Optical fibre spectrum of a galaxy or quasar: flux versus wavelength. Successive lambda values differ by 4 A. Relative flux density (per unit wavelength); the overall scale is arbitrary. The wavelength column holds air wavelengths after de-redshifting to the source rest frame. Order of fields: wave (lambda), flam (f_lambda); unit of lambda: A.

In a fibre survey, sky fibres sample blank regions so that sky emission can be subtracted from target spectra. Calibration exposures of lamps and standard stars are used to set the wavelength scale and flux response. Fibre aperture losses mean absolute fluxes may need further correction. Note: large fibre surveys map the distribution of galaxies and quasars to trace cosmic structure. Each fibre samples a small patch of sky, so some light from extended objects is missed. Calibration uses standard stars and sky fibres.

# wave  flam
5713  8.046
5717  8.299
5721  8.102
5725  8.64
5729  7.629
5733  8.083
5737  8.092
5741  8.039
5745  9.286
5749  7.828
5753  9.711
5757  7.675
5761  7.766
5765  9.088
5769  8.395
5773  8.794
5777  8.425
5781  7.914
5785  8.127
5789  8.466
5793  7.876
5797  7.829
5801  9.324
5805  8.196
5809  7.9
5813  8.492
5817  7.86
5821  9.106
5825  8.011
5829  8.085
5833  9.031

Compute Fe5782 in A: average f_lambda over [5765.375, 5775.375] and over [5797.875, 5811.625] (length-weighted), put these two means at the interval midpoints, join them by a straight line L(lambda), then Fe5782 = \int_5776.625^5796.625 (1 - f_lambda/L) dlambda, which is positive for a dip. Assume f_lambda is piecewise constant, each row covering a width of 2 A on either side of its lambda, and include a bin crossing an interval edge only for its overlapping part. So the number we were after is 1.0 A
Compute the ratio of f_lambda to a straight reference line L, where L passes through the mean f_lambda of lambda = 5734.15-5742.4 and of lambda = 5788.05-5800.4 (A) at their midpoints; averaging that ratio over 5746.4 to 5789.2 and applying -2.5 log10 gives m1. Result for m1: -0.04 mag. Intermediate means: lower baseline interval 8.07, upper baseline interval 8.17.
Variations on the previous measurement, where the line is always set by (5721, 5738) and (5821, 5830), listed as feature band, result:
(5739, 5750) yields -0.04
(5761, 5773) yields -0.05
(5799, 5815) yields -0.03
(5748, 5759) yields -0.04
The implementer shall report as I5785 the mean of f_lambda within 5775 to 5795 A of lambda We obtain 8.16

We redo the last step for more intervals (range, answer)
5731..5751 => 8.27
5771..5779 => 8.61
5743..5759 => 8.62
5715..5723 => 8.2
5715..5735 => 8.15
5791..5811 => 8.22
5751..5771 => 8.53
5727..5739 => 7.93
